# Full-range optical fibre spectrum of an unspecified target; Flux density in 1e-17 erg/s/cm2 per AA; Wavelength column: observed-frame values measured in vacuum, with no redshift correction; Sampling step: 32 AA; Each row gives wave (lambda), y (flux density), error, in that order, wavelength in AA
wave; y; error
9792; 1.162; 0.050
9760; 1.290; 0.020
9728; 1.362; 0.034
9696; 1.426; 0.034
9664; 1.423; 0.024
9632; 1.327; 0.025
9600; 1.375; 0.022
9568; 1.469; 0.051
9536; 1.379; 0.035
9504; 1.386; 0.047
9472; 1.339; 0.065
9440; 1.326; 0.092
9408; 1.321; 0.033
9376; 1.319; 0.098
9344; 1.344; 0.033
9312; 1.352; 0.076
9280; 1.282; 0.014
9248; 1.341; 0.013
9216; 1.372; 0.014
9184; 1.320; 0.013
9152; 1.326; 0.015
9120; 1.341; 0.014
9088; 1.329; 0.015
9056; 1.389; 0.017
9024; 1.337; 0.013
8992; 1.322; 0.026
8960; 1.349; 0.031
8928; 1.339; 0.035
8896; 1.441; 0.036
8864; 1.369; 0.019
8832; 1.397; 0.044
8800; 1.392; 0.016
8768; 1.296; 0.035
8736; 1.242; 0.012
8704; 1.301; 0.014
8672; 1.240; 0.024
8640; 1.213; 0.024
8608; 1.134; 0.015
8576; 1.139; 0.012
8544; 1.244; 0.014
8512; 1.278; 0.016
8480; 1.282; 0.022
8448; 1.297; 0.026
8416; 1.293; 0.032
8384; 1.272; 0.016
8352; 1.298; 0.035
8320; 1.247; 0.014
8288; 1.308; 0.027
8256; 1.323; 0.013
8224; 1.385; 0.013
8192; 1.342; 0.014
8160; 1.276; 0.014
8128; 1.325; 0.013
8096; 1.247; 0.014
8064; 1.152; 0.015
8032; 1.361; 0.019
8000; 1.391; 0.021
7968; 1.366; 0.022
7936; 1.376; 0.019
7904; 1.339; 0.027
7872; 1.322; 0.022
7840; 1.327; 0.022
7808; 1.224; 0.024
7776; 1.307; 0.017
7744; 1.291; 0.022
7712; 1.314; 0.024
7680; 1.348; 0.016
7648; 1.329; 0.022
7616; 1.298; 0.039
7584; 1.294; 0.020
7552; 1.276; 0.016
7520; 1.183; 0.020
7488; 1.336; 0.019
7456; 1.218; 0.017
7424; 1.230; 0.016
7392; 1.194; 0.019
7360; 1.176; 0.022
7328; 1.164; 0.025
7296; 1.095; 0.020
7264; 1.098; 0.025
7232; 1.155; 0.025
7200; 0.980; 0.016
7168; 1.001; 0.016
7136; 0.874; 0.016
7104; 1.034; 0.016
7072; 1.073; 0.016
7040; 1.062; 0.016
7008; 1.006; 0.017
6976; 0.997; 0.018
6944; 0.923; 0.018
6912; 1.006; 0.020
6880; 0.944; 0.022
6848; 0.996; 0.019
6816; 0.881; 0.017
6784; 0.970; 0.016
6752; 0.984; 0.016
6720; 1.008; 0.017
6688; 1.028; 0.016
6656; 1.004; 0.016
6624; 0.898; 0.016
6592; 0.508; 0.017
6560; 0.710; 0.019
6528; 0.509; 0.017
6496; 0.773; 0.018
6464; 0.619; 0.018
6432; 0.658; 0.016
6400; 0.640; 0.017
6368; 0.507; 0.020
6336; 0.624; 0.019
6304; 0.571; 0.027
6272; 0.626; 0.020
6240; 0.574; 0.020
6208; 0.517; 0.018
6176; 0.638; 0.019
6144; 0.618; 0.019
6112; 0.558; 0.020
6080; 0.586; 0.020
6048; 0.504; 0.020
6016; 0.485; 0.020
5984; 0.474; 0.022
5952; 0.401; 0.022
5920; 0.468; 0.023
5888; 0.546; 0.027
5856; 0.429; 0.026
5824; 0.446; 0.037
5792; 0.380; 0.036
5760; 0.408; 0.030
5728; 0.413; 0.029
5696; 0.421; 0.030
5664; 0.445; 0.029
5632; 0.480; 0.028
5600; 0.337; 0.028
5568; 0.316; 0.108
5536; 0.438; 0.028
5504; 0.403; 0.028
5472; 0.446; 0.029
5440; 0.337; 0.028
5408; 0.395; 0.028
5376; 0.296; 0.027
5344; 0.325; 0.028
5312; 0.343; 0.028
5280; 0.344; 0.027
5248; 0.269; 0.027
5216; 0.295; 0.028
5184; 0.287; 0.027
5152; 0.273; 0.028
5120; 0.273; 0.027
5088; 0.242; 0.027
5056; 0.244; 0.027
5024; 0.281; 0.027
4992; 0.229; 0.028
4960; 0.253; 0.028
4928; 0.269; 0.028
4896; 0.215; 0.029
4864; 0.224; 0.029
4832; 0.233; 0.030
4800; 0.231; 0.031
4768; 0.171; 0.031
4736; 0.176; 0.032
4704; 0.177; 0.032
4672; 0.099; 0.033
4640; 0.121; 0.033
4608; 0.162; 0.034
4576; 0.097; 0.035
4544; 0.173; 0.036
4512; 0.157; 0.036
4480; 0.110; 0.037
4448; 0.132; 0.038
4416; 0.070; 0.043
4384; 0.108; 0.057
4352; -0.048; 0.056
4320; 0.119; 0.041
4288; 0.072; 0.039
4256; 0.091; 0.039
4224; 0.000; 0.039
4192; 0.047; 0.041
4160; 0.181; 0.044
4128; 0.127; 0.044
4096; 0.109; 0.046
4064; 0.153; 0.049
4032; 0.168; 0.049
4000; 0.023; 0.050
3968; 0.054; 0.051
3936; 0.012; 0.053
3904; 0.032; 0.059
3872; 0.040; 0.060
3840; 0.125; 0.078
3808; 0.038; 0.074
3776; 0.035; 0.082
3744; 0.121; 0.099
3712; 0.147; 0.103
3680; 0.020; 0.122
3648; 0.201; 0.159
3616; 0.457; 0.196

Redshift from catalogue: 0.66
